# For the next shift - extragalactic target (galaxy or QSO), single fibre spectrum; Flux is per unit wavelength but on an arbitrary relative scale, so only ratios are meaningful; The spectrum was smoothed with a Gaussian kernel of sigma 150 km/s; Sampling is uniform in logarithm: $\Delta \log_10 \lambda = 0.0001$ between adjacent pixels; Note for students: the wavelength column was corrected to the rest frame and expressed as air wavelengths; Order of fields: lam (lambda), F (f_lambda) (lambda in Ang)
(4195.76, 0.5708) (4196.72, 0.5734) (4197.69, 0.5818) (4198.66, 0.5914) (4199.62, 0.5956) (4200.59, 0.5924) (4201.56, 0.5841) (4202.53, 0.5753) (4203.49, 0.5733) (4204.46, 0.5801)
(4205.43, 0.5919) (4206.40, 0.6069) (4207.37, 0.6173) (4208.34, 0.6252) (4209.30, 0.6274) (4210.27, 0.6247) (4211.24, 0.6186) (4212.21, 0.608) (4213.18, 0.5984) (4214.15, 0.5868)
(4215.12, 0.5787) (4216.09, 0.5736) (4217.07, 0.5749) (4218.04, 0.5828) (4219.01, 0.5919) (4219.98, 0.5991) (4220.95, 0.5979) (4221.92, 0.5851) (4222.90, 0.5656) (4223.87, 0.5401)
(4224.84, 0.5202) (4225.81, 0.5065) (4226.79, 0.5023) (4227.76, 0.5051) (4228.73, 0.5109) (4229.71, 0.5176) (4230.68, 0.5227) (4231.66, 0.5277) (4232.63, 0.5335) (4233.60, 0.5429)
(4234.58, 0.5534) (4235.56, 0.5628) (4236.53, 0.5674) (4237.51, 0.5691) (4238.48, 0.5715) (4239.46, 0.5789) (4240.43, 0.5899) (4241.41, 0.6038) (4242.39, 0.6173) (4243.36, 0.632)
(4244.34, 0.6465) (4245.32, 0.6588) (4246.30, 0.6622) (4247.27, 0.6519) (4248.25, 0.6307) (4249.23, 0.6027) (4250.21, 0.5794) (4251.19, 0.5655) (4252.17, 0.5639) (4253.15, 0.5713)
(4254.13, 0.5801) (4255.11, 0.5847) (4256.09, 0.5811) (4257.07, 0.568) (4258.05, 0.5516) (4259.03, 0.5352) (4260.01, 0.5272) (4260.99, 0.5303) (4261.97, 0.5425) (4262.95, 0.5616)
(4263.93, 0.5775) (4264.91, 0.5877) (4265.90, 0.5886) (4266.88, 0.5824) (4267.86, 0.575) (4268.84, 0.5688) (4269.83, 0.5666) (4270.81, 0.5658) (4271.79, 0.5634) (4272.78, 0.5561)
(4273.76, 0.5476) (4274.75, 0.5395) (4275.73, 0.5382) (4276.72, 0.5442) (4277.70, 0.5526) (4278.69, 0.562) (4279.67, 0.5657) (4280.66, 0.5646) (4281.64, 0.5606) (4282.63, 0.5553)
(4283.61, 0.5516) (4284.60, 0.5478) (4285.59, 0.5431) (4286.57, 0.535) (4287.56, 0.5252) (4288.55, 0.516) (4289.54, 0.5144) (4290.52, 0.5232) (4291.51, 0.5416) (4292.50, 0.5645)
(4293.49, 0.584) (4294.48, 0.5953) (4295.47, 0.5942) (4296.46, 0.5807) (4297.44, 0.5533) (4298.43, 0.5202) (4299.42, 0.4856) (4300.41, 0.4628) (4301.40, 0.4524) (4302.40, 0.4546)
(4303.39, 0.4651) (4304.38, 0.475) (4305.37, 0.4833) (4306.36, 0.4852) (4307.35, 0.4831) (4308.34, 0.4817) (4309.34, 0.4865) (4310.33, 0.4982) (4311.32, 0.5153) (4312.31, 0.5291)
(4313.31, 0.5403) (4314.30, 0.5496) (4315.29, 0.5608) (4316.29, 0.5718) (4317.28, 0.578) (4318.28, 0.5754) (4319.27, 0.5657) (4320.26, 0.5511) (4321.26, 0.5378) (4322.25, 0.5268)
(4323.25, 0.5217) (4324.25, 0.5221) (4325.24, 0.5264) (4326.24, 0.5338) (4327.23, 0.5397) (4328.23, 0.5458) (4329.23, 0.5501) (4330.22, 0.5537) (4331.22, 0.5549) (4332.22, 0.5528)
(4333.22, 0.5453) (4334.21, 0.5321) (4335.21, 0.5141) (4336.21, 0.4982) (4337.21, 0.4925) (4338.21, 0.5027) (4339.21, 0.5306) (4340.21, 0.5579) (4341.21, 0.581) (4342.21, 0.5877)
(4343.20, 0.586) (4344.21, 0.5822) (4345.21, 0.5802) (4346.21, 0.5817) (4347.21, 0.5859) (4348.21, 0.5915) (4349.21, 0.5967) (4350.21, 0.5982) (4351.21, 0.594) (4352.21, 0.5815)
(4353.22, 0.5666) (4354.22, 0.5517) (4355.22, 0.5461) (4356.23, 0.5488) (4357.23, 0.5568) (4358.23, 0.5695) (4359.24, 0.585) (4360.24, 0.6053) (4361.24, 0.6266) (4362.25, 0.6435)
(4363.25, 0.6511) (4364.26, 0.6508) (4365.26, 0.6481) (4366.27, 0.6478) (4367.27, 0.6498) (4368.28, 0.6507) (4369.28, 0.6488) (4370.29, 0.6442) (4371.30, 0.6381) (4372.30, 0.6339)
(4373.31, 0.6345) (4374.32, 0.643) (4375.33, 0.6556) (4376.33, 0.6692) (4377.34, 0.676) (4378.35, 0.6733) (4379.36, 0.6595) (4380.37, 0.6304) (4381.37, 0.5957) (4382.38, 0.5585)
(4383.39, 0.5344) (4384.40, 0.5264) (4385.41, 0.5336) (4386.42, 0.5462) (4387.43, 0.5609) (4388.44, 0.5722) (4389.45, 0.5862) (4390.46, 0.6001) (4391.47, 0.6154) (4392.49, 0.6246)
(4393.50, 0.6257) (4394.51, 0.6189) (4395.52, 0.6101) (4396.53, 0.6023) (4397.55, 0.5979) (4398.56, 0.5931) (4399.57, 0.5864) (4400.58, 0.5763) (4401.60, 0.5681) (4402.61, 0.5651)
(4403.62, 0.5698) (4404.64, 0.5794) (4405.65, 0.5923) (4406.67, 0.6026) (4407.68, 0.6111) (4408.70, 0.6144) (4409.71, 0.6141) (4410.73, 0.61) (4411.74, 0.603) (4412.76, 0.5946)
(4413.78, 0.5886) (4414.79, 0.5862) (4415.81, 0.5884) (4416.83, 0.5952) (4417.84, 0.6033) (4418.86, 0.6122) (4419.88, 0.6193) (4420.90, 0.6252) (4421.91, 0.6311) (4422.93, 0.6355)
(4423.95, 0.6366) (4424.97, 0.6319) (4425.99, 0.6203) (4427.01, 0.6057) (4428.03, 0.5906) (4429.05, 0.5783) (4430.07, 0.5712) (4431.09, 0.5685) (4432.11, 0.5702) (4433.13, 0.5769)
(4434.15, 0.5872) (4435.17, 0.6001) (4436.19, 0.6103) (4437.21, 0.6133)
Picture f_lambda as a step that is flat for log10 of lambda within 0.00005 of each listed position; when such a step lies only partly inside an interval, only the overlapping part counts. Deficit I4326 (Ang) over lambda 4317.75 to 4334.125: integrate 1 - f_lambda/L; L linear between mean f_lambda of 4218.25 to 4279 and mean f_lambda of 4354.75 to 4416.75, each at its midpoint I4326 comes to 1.3 Ang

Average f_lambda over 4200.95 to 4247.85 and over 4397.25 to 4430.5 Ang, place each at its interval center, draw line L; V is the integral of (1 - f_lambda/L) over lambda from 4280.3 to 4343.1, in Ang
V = 6.1 Ang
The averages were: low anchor 0.581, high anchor 0.6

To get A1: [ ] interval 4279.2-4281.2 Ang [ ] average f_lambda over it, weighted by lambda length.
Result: 0.565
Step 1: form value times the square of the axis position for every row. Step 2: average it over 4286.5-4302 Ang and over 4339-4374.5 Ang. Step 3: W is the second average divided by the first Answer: 1.16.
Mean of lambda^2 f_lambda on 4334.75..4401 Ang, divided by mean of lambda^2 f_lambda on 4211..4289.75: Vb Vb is 1.11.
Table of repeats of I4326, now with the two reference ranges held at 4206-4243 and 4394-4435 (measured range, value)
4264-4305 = 2.6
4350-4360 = 0.3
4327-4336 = 0.7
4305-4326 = 2.0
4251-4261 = 0.3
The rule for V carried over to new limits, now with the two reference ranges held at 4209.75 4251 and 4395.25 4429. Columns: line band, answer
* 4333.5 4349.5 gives 1.0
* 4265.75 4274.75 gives 0.3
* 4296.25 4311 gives 2.5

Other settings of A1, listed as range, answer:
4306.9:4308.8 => 0.483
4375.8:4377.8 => 0.674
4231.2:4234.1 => 0.536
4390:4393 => 0.612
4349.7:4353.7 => 0.585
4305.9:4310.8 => 0.487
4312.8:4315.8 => 0.549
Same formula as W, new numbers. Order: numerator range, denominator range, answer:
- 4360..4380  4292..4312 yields 1.31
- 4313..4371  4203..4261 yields 1.04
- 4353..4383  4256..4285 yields 1.17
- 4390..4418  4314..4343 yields 1.14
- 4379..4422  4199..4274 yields 1.11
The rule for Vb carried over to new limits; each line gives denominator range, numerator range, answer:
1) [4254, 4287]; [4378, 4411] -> 1.12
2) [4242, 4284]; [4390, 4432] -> 1.12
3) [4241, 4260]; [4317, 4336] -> 0.94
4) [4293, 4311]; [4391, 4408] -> 1.23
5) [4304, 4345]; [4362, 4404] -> 1.18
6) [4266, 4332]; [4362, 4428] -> 1.19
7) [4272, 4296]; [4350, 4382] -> 1.17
